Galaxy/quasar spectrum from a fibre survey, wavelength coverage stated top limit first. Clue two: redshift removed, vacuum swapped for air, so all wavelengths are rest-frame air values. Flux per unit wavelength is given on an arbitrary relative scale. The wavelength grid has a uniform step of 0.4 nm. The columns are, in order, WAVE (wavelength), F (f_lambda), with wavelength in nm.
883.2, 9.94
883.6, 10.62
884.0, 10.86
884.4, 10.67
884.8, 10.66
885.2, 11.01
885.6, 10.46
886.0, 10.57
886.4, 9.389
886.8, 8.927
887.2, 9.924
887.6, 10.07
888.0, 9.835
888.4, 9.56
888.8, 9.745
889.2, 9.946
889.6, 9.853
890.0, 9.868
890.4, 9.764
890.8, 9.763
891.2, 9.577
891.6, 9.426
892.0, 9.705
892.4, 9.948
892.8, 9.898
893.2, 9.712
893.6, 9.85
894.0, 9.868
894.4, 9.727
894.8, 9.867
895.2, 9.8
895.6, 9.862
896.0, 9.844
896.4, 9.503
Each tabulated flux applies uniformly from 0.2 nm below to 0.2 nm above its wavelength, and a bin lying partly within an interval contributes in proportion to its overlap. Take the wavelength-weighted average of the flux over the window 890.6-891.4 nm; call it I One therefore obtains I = 9.67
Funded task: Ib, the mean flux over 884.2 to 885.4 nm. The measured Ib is 10.8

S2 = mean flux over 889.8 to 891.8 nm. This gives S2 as 9.68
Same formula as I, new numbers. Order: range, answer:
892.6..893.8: 9.82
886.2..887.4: 9.41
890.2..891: 9.76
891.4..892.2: 9.57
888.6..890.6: 9.84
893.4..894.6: 9.82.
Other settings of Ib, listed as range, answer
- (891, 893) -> 9.71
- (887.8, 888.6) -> 9.7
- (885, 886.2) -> 10.7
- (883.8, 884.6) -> 10.8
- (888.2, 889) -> 9.65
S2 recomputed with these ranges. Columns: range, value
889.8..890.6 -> 9.82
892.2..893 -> 9.92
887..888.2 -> 9.94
